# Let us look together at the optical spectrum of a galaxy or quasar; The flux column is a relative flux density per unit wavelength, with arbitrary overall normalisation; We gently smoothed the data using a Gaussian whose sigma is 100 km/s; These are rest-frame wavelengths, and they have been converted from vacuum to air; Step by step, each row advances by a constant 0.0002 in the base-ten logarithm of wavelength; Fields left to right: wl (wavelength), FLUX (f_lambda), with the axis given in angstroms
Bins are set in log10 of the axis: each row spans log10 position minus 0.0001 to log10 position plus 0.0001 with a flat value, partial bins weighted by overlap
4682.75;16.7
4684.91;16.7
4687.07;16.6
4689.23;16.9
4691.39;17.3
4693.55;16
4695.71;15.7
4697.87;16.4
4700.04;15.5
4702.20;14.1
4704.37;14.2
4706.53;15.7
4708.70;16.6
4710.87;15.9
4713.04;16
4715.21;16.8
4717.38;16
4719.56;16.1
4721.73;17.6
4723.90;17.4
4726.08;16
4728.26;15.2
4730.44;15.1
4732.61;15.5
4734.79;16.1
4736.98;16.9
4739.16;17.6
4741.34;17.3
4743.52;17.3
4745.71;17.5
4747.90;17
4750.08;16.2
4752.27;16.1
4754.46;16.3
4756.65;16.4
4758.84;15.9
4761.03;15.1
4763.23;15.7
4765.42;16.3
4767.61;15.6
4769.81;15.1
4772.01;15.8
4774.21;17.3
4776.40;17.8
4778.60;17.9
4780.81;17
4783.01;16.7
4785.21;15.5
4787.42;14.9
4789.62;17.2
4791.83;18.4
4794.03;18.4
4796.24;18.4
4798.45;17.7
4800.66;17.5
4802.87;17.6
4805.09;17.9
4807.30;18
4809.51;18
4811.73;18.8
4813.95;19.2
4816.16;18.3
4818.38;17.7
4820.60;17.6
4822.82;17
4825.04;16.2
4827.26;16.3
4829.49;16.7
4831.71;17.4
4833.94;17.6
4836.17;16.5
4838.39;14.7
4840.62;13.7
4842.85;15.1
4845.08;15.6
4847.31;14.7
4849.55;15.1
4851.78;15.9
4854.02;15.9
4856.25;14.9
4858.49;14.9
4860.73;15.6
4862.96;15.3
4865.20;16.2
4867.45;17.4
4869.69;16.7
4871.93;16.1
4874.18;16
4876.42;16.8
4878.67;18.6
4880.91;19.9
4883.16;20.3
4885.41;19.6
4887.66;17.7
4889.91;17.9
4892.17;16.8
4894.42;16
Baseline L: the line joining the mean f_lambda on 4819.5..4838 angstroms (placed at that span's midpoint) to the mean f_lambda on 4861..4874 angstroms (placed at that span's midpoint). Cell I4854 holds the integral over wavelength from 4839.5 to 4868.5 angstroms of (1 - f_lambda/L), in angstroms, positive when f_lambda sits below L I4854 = 1.9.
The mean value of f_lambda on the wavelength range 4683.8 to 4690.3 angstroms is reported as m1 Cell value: 16.7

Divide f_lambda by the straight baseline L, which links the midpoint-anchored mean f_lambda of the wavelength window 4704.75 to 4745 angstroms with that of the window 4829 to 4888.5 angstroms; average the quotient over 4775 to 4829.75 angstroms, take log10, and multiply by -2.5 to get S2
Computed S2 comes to -0.07 mag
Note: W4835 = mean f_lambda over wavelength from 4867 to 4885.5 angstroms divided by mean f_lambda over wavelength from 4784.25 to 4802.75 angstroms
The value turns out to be 1.03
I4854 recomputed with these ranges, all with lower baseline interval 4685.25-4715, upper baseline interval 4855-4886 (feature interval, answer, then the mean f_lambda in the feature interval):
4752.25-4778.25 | 0.3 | 16.2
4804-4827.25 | -1.6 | 17.8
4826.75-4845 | 0.9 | 16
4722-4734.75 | 0.1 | 16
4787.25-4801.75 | -1.0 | 17.7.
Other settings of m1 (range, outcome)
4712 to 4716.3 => 16.4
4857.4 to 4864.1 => 15.3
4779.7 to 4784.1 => 16.8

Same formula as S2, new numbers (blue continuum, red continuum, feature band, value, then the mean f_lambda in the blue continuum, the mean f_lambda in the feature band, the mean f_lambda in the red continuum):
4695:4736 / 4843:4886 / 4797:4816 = -0.115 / 15.9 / 18.1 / 16.5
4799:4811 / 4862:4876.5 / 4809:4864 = 0.051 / 17.8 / 16.3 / 16.3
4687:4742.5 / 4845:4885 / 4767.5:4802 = -0.043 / 16.2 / 17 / 16.5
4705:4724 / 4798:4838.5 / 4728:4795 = 0.023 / 16.4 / 16.5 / 17.5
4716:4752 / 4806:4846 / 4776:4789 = 0.010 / 16.5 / 16.6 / 16.9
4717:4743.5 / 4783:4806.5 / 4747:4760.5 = 0.033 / 16.4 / 16.3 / 17.3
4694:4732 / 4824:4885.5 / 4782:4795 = -0.046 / 15.9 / 16.8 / 16.4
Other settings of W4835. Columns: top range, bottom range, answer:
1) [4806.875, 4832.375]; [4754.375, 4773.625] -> 1.11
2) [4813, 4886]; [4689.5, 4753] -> 1.02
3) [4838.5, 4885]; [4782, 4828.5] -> 0.93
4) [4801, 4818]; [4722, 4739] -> 1.12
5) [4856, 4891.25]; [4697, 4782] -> 1.06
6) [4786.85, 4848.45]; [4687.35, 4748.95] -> 1.05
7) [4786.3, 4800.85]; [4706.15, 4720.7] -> 1.08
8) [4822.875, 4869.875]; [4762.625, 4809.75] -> 0.93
